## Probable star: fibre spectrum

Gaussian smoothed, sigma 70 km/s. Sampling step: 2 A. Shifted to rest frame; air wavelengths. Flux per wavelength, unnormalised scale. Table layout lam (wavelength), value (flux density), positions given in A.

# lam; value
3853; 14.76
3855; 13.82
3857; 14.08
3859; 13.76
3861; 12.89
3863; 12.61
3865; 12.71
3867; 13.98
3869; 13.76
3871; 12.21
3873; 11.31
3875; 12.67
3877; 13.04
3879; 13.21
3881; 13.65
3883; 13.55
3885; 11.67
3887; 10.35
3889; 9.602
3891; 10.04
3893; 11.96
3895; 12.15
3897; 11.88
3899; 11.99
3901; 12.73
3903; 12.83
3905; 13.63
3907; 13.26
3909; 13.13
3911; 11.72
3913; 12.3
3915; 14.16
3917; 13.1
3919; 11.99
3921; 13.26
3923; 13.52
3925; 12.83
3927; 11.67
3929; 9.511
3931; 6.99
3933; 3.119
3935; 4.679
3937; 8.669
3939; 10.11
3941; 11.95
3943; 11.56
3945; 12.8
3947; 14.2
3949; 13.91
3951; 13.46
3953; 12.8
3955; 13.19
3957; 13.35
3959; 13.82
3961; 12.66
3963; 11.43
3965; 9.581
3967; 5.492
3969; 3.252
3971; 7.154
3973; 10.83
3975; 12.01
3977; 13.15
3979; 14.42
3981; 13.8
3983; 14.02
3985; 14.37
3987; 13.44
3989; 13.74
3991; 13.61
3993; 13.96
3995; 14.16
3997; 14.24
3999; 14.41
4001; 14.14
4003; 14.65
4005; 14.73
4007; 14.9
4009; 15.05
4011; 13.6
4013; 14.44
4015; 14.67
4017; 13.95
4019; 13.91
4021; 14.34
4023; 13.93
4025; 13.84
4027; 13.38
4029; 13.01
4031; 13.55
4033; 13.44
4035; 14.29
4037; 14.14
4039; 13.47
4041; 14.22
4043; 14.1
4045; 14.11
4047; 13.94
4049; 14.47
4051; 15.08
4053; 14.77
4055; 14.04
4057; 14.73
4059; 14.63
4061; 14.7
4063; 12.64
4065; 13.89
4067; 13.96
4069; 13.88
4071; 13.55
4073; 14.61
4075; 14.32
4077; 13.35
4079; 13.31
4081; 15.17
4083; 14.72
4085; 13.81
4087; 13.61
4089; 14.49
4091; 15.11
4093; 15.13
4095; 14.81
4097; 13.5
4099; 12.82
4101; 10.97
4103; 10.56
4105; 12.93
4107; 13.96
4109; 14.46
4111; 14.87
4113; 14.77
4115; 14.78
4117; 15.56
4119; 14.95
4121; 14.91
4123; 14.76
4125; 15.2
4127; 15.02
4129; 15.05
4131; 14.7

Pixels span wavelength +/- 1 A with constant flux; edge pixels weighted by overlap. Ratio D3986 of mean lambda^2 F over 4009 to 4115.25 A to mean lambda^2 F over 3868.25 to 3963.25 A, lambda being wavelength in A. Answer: 1.3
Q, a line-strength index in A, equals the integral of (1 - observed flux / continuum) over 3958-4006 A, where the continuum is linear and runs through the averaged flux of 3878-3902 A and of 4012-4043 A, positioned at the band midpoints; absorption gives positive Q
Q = 3.23 A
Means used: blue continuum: 11.9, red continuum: 13.9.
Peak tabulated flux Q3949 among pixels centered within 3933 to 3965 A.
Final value 14.2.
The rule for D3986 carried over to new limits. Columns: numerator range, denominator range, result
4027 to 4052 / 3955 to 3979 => 1.37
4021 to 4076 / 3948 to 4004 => 1.17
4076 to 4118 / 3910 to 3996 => 1.29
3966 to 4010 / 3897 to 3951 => 1.14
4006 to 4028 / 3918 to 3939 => 1.54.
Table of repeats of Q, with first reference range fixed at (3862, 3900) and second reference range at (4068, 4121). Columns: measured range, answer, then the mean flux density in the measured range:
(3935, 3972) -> 5.5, 10.9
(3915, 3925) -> -0.4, 13.1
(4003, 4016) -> -1.2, 14.6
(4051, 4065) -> -0.6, 14.3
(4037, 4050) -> -0.4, 14.1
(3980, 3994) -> -0.8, 13.8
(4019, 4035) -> -0.3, 13.7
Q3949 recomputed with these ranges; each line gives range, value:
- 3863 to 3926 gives 14.16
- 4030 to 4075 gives 15.08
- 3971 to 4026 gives 15.05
